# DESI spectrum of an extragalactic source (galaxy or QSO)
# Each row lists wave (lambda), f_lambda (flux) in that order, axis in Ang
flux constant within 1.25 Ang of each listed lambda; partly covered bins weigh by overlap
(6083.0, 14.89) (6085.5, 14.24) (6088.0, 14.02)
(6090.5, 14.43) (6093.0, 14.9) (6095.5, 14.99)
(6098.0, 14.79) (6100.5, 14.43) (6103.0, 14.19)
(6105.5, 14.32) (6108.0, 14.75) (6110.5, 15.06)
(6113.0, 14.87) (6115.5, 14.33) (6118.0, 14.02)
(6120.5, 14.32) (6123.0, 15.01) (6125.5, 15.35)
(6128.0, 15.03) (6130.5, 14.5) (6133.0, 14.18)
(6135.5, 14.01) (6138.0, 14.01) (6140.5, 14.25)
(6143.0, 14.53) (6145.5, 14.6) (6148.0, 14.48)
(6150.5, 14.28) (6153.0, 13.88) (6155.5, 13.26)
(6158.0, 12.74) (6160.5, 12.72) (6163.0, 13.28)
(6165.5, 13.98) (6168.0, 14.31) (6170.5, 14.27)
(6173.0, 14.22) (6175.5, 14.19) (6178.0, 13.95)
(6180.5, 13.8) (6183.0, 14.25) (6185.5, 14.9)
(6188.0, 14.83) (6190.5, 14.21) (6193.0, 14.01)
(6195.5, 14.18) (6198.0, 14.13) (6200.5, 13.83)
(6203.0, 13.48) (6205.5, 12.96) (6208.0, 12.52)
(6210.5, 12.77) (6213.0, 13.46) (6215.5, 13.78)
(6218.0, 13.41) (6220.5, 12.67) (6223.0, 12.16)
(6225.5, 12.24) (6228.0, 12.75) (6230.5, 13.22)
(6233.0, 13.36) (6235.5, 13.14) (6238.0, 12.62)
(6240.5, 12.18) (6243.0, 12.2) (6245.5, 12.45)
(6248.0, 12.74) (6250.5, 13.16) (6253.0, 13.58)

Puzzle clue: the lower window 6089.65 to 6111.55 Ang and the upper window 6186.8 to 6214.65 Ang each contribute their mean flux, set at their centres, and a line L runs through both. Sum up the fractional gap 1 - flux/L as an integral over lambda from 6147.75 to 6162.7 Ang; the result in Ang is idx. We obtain 0.7 Ang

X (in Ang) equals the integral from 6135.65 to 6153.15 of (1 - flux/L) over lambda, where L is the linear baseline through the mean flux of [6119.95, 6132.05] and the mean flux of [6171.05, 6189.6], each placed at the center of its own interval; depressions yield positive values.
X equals 0.4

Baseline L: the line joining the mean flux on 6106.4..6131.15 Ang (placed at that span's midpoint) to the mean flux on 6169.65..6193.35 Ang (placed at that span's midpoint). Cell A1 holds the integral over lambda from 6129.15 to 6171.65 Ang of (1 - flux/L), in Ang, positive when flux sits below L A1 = 1.6 Ang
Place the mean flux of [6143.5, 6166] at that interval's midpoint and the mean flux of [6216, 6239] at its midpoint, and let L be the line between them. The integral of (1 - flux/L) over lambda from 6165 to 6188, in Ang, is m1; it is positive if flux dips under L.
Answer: -1.4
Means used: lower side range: 13.7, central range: 14.2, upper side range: 12.9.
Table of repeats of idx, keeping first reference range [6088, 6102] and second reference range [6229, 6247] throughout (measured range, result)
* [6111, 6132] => -0.59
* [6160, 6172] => -0.08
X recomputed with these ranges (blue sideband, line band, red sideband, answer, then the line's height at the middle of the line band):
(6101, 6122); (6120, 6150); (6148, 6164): -1.3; 13.9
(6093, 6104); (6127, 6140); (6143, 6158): -0.1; 14.2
